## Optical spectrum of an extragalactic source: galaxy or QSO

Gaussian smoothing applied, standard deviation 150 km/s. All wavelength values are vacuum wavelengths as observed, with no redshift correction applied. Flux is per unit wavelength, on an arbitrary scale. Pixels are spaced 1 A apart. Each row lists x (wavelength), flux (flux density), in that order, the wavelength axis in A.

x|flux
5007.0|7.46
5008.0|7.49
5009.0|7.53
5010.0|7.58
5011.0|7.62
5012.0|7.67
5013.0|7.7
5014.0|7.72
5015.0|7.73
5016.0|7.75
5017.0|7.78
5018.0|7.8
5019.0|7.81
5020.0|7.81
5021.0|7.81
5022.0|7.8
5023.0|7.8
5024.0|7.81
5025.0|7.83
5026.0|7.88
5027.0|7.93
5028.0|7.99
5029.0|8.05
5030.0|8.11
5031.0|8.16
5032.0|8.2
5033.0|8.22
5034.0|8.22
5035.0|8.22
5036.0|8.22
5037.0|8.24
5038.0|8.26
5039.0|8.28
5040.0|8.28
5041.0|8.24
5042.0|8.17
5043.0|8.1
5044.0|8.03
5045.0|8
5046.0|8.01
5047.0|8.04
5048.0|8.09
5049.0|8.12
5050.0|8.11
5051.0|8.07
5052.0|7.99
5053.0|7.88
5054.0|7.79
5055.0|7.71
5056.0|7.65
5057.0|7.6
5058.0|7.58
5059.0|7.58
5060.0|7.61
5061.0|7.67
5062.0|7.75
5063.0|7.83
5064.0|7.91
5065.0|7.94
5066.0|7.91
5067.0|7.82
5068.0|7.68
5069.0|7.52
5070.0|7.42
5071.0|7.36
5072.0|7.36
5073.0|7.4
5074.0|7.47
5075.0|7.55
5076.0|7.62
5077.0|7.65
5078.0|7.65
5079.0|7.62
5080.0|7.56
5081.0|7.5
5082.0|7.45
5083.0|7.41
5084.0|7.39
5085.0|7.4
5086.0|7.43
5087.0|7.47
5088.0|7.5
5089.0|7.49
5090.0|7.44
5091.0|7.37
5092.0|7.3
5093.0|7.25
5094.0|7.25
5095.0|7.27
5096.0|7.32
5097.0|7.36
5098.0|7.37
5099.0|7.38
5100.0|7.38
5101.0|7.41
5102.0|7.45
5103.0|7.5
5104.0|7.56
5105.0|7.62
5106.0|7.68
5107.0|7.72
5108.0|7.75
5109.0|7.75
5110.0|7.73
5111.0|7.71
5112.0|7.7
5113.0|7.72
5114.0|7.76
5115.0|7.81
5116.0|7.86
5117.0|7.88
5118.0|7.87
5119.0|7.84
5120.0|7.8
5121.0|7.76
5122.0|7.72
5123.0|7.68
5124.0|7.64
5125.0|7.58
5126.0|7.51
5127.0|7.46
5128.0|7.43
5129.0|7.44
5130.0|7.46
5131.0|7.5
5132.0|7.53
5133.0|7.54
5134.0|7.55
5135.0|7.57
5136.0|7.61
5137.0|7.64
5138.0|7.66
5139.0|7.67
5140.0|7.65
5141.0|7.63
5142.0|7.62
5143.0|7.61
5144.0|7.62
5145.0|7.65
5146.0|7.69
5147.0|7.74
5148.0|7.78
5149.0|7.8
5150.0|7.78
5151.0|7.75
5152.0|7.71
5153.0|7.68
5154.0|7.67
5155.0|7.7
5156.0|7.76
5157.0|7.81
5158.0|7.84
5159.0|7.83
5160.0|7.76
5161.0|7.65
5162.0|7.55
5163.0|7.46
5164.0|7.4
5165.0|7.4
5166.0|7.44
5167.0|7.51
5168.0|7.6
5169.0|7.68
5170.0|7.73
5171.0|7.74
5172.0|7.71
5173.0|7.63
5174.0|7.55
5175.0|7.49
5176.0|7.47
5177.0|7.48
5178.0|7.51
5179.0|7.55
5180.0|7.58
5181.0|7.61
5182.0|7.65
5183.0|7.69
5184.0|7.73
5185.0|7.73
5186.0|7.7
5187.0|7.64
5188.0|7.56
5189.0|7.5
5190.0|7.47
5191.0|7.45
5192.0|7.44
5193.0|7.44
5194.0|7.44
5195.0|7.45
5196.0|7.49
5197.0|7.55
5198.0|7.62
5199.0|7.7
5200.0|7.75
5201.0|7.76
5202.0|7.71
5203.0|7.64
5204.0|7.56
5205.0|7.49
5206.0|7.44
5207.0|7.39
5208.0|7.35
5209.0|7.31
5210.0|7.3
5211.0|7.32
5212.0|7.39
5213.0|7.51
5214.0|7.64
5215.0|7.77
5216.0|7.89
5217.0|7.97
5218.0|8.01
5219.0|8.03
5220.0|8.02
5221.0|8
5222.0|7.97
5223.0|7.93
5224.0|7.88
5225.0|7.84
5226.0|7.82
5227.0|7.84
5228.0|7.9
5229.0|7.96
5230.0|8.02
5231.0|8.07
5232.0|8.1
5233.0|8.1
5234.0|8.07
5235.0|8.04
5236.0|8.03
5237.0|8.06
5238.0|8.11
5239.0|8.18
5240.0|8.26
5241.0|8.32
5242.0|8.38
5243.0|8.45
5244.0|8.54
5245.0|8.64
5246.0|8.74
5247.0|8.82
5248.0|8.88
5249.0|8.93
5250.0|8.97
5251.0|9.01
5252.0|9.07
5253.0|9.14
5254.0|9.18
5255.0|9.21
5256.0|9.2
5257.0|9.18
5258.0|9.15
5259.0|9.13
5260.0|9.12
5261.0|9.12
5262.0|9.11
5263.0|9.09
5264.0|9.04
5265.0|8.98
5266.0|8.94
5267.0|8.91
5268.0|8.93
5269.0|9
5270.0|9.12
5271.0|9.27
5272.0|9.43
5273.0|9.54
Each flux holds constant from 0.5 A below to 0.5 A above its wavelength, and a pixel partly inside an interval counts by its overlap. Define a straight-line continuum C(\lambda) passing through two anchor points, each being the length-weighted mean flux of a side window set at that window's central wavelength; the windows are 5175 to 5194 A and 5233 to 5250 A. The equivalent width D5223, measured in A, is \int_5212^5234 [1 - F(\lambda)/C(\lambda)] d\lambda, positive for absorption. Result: 0.6 A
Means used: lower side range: 7.56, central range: 7.91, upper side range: 8.41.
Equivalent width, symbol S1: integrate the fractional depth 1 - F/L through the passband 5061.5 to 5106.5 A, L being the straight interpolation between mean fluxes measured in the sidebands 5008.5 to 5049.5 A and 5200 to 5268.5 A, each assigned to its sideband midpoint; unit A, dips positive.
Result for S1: 3.0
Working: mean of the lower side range 7.97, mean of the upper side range 8.27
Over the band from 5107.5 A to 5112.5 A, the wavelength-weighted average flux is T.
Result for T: 7.73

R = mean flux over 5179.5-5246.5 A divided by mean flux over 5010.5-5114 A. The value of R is 1.0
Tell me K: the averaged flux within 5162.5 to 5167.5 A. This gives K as 7.44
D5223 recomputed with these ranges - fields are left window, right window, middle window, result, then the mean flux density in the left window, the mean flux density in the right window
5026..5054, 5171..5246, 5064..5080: 0.9 A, 8.11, 7.77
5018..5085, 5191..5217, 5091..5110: 0.7 A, 7.84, 7.54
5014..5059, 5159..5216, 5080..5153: 1.6 A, 7.97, 7.56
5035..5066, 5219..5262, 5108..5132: 1.4 A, 7.96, 8.46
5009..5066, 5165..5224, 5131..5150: 0.2 A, 7.92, 7.62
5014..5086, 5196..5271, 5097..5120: 0.9 A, 7.83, 8.27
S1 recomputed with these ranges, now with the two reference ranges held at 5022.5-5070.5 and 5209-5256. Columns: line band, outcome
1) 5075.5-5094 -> 1.24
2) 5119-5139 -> 1.17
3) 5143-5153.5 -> 0.48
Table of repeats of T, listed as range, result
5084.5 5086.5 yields 7.42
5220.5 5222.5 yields 7.98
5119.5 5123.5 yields 7.74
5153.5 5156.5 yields 7.71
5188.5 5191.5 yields 7.47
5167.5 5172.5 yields 7.69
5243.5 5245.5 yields 8.59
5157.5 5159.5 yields 7.83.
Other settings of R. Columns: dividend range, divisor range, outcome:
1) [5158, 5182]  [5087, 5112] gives 1.01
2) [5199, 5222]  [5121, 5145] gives 1.01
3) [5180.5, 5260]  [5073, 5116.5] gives 1.07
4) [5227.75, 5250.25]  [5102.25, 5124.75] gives 1.08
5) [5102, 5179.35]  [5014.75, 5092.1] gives 0.98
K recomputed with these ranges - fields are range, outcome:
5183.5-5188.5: 7.67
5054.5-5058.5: 7.63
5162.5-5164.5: 7.43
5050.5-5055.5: 7.89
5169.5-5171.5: 7.74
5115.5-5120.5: 7.85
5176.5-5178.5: 7.5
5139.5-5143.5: 7.63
